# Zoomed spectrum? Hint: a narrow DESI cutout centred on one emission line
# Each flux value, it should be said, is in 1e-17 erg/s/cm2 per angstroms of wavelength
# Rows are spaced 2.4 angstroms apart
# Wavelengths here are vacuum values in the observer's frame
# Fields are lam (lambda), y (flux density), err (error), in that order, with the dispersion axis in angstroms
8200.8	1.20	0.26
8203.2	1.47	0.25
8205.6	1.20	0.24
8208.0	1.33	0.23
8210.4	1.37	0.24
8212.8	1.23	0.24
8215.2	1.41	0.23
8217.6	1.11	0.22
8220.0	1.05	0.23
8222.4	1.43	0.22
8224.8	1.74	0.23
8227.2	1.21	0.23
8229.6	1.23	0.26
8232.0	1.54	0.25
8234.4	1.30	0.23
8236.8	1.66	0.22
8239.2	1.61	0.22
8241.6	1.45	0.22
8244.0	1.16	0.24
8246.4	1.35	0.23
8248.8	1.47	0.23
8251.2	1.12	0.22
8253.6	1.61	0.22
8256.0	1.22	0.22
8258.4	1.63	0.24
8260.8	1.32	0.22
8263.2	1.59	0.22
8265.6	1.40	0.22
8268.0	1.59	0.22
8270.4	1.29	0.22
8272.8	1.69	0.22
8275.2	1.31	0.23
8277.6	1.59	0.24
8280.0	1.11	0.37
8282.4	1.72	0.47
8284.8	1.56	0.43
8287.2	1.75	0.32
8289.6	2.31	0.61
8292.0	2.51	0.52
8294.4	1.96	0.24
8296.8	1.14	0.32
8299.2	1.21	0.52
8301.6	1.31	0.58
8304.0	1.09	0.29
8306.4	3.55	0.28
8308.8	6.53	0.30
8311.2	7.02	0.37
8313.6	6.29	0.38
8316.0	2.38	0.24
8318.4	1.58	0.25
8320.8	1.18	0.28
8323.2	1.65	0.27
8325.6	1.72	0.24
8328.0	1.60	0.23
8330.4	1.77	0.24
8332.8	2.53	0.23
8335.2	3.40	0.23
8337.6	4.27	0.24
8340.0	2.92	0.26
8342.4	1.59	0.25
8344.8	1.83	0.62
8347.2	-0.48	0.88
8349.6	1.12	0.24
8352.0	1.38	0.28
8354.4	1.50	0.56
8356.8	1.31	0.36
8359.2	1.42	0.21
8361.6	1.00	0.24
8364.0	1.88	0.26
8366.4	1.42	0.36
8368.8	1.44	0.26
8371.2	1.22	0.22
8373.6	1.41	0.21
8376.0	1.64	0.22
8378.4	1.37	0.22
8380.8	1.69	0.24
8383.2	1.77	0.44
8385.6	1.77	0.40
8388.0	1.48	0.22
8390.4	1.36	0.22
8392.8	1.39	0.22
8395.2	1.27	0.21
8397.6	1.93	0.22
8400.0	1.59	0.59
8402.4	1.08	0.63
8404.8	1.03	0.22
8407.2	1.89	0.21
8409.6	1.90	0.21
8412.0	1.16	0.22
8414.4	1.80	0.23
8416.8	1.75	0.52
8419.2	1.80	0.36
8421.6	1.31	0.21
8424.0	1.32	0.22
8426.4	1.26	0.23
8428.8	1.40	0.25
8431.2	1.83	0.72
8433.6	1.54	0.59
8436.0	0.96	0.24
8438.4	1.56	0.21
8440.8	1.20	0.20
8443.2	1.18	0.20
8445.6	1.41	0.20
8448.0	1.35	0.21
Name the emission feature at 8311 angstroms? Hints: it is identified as H-alpha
